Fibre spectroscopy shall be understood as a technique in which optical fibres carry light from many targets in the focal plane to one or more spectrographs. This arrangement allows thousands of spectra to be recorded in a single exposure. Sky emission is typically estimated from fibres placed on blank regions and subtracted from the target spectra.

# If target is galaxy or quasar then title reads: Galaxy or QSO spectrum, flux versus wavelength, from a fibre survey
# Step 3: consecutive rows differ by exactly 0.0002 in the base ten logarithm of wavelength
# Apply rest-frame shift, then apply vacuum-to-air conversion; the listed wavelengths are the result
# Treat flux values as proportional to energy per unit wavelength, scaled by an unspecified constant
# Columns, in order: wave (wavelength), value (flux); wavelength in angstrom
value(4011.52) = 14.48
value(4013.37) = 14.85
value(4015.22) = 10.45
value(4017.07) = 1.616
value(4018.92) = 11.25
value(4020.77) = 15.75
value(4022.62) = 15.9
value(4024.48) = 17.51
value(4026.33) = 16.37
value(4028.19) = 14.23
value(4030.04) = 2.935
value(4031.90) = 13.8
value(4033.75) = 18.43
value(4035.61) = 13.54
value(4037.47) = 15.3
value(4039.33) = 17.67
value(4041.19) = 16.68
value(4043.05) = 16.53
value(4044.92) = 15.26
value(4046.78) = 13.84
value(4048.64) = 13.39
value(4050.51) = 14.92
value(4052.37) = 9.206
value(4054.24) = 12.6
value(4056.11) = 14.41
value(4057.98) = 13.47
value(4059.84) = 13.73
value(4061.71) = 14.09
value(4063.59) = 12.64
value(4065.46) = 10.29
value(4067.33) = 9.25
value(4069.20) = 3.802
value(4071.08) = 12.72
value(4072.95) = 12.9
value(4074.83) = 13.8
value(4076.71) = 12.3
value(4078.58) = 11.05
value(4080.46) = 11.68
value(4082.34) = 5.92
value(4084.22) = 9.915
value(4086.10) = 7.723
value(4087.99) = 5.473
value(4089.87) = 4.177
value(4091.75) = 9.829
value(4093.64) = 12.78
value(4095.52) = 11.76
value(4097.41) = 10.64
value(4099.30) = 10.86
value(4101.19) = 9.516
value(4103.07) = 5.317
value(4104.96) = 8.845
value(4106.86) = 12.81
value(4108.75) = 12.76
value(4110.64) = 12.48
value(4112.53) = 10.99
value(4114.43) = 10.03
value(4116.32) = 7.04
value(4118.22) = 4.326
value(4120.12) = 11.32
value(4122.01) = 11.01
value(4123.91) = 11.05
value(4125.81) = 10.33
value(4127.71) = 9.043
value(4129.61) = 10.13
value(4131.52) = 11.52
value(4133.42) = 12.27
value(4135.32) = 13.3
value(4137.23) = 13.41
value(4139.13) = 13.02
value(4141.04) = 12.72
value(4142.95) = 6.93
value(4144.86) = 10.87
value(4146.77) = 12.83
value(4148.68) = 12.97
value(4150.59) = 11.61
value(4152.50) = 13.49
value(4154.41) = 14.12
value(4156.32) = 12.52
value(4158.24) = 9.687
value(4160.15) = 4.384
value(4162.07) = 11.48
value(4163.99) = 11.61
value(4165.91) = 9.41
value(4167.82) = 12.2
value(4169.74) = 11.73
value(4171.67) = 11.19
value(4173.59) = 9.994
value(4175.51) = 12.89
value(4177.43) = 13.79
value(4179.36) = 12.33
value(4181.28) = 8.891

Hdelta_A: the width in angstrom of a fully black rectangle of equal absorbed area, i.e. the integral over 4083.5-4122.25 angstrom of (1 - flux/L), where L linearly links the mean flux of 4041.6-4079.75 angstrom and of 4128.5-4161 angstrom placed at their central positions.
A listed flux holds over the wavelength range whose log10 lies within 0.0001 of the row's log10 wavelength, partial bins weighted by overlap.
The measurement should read 8.23 angstrom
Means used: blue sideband 12.6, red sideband 11.5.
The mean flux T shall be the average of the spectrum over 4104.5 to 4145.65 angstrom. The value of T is 10.8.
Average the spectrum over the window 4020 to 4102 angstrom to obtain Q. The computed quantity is 12.2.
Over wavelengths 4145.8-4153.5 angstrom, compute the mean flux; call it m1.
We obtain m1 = 12.7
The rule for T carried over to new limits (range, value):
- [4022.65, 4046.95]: 14.8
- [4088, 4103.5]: 9.27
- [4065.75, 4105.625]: 9.55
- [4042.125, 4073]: 12.5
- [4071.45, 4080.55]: 12.4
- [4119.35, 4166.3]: 11.3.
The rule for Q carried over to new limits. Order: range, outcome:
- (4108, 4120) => 9.67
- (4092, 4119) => 10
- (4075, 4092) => 8.86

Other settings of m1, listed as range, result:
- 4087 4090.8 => 4.85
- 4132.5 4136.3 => 12.8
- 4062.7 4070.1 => 9.01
